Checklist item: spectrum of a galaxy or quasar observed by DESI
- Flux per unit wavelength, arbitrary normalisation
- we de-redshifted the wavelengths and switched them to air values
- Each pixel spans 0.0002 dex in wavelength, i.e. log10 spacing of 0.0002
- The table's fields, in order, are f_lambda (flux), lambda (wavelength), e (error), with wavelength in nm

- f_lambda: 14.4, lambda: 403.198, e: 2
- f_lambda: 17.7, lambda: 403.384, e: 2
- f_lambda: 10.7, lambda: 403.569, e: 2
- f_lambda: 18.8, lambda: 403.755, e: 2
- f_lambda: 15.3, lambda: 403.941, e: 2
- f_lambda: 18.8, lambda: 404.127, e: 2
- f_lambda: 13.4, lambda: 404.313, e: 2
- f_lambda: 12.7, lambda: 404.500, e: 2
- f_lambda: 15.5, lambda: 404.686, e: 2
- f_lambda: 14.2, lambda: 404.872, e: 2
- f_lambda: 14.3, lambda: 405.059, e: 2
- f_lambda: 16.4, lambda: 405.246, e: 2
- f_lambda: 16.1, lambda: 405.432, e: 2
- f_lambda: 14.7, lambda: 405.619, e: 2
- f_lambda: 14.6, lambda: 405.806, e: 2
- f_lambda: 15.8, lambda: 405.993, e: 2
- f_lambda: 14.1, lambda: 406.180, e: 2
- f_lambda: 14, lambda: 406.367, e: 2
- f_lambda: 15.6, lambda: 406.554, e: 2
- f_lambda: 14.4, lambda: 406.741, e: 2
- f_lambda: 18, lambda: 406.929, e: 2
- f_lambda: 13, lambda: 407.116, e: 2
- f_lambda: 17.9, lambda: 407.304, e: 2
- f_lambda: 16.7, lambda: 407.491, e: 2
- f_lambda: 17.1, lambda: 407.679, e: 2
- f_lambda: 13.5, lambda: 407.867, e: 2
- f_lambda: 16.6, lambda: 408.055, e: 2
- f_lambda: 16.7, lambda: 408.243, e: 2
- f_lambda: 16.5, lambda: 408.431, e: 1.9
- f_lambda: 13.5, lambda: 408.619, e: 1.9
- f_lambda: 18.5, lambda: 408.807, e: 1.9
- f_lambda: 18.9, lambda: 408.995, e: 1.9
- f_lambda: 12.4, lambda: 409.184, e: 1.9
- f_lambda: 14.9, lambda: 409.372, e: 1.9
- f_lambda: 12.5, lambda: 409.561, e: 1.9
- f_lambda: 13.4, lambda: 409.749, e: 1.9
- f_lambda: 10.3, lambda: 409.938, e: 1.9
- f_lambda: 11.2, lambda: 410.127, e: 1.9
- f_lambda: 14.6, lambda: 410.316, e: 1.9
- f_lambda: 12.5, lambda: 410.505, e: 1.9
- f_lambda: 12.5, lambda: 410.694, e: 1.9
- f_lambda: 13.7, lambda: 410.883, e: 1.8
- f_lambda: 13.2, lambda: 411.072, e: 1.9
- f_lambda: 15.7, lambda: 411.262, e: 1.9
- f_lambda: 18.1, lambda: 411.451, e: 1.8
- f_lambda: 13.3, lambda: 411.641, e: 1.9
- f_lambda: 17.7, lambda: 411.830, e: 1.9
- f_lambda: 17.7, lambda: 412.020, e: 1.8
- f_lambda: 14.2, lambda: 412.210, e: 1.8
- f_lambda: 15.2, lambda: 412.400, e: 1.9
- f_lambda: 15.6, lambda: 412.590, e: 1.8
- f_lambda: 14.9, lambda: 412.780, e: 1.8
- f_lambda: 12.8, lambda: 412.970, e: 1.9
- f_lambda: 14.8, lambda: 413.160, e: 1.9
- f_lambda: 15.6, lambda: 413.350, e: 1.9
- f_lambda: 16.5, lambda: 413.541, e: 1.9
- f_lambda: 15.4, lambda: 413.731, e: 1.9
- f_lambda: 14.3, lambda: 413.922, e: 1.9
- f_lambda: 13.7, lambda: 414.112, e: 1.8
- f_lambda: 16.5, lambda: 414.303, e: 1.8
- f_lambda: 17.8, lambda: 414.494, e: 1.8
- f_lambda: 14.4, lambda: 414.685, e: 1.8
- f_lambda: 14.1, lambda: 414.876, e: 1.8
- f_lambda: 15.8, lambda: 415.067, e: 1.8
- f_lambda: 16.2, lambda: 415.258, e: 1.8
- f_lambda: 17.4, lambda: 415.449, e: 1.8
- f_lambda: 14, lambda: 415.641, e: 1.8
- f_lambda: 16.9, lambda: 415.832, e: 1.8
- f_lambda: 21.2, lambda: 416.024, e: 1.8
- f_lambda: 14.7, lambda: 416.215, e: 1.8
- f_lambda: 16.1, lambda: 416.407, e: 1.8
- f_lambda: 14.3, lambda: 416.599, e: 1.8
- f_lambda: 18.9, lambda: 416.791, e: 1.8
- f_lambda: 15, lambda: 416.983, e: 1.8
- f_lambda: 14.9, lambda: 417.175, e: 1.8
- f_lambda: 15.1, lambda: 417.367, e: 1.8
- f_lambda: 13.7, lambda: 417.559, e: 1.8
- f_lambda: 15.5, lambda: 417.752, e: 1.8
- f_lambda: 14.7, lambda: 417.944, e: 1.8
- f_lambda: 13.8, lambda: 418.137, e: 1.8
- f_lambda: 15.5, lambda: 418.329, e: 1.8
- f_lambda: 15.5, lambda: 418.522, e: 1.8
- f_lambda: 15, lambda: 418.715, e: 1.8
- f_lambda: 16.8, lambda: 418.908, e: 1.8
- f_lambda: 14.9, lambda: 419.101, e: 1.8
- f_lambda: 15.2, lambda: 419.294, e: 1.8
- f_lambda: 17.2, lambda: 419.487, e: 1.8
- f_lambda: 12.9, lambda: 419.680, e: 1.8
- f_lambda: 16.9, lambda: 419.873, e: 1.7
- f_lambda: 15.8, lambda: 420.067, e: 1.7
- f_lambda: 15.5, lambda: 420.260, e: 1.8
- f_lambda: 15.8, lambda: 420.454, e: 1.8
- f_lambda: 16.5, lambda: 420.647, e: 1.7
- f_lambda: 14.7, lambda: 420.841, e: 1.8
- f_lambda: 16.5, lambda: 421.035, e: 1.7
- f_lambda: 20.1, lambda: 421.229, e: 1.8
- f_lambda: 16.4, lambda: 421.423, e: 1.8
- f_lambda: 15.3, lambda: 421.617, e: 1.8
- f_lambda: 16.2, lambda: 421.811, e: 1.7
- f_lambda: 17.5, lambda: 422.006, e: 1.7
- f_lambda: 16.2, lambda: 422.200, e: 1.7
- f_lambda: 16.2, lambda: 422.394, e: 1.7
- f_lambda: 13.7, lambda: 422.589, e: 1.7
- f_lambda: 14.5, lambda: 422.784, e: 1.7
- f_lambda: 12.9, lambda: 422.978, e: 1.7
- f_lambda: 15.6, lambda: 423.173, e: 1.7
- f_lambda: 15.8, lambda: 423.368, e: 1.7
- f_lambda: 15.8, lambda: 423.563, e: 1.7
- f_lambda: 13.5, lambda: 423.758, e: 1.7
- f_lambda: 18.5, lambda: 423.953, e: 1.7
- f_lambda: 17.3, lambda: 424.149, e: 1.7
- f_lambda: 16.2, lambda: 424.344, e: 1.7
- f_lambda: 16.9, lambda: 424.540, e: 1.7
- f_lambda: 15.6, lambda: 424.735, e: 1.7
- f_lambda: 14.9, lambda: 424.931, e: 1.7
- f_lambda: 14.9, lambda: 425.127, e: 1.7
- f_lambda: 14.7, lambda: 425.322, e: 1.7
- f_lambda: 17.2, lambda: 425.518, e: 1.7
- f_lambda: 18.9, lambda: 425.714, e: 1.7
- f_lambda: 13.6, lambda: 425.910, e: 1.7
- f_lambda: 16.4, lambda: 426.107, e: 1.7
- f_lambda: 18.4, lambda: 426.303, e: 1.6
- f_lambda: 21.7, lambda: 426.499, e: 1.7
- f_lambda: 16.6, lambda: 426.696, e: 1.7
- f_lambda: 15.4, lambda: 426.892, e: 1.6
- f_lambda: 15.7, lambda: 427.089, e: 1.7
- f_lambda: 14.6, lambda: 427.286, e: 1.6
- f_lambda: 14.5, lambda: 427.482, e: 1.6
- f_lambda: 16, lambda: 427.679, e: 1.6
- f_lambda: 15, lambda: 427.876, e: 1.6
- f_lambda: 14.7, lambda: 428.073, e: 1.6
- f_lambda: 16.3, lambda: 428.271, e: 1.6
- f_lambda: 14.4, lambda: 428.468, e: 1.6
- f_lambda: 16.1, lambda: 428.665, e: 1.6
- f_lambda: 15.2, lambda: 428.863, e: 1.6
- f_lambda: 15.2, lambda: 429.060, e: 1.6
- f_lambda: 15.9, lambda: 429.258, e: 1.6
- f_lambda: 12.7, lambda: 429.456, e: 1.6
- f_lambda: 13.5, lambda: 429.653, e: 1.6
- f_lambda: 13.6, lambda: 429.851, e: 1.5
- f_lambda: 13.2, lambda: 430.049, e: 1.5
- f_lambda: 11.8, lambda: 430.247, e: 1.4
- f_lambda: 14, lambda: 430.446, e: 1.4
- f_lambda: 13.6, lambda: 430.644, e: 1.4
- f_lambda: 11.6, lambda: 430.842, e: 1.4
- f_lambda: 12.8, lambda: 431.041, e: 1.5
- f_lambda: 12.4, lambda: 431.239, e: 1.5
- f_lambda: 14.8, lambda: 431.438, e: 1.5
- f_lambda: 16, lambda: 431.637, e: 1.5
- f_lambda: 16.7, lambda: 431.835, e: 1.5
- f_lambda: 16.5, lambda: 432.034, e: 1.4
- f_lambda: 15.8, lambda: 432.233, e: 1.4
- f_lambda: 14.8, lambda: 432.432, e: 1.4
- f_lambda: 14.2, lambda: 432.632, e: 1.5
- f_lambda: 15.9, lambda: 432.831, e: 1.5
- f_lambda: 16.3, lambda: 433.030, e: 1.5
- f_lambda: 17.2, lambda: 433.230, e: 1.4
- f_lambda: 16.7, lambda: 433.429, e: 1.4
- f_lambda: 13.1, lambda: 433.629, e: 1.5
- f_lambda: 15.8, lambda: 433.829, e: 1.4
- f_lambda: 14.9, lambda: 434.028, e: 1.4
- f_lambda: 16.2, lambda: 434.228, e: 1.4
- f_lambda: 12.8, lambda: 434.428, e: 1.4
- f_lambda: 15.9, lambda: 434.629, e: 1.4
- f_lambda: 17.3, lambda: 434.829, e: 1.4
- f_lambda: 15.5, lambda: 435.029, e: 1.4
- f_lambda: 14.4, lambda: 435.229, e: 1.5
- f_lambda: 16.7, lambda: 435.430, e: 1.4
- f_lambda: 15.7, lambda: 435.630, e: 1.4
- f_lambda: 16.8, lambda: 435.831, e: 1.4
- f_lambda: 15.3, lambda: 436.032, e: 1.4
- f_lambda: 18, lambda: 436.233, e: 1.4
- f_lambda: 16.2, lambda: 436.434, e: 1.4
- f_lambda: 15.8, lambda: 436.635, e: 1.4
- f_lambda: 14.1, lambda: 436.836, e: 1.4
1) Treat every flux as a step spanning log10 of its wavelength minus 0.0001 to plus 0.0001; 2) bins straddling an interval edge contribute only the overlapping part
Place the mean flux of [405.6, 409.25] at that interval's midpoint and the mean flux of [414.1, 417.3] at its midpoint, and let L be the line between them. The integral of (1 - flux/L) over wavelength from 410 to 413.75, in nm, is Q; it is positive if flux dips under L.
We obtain 0.27 nm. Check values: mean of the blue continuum 15.7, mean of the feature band 14.7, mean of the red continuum 16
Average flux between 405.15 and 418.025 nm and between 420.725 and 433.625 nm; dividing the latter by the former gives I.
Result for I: 1.01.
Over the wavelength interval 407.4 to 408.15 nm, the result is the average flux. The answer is 16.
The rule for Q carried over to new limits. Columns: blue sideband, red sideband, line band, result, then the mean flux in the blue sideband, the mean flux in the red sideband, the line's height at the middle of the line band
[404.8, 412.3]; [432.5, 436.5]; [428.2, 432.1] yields 0.33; 15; 15.7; 15.6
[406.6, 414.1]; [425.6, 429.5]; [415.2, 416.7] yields -0.11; 15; 15.9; 15.3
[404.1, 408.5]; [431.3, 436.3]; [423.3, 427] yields -0.20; 15.4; 15.7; 15.6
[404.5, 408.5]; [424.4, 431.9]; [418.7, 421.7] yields -0.15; 15.4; 15.1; 15.2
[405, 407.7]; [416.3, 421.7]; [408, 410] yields 0.07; 15.5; 15.7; 15.5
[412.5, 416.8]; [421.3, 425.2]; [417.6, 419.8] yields 0.08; 15.7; 15.7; 15.7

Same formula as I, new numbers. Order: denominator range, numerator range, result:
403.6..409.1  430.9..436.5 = 0.99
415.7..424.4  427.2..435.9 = 0.95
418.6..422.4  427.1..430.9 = 0.89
